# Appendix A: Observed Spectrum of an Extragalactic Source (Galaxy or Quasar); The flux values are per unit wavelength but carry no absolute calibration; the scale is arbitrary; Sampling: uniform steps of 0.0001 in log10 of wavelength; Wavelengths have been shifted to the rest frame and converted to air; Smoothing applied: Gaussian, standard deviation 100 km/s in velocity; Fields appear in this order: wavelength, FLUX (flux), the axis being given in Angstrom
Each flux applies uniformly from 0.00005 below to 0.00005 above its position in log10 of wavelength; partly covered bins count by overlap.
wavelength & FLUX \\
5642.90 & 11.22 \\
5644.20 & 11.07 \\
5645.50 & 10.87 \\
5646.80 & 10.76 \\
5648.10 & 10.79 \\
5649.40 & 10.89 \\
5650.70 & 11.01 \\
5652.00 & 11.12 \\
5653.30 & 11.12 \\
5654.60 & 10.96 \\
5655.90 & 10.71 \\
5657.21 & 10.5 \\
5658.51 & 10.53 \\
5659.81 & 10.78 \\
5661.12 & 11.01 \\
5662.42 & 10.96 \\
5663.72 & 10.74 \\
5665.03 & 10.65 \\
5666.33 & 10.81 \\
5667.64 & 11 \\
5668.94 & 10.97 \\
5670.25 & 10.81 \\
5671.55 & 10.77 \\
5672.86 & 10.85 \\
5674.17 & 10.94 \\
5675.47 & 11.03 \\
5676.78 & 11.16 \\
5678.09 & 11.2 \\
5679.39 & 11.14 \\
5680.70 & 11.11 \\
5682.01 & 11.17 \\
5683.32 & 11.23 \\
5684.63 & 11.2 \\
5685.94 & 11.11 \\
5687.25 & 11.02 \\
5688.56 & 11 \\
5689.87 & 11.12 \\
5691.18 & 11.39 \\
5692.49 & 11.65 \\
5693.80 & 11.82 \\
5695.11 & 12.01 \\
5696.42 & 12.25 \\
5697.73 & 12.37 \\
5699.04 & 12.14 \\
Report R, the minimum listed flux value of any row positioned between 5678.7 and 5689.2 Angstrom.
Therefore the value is 11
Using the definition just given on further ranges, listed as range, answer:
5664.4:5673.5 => 10.65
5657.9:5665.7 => 10.53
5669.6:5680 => 10.77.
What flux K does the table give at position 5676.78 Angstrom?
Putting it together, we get 11.16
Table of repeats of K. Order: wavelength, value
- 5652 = 11.12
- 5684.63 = 11.2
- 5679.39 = 11.14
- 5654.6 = 10.96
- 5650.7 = 11.01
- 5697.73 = 12.37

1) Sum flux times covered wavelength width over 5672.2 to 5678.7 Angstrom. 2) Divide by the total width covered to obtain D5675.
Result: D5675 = 11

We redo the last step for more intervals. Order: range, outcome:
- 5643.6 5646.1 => 11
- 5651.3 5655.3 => 11.1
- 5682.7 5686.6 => 11.2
